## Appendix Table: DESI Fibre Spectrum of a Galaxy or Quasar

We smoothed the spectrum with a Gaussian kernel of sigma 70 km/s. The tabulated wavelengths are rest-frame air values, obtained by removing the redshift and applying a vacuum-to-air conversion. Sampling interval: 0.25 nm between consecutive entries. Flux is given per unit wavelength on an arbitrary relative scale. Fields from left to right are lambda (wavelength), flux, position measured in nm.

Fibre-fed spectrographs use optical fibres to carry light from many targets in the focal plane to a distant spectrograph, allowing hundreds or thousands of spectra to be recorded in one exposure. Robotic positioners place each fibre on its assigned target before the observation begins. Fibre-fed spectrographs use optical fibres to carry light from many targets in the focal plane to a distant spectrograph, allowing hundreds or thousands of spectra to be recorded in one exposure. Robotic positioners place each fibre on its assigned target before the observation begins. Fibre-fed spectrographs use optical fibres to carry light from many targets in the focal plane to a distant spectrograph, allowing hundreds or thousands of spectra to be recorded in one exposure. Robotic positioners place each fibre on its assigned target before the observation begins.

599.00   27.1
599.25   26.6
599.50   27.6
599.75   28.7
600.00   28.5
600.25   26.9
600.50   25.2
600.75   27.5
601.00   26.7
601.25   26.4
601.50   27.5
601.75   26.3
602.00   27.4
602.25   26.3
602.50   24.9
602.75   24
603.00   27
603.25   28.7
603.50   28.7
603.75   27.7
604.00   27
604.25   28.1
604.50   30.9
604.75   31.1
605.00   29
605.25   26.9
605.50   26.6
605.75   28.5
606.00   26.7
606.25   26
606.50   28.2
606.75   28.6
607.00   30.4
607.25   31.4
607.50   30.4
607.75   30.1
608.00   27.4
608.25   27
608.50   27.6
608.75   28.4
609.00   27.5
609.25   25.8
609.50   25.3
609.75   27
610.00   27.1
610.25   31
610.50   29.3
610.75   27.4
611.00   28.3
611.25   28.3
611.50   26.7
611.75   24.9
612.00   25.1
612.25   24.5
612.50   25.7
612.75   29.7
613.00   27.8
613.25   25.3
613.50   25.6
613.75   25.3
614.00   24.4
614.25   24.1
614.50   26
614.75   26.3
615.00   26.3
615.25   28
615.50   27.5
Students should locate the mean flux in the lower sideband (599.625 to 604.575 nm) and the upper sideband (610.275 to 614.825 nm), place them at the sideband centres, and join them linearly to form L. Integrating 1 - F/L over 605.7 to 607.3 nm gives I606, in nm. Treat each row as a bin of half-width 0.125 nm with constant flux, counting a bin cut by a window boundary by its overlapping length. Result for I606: -0.09 nm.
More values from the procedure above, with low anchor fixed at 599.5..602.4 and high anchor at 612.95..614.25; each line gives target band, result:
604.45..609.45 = -0.39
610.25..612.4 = -0.11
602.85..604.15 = -0.05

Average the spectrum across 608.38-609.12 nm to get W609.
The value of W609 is 27.8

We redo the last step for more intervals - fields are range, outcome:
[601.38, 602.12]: 27.1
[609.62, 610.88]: 28.3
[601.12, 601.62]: 26.9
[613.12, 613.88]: 25.4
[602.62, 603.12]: 25.5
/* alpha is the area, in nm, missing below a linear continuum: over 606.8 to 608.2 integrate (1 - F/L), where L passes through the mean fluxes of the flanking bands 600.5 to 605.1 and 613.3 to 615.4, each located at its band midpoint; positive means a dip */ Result -0.15 nm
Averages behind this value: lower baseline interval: 27.4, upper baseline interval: 25.8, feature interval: 29.7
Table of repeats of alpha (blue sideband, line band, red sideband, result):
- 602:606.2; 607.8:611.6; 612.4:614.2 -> -0.13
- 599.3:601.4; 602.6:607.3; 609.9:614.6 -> -0.20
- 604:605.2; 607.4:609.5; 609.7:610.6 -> 0.08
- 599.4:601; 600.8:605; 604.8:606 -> 0.02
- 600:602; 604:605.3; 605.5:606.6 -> -0.10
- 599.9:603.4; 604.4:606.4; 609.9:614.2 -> -0.11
